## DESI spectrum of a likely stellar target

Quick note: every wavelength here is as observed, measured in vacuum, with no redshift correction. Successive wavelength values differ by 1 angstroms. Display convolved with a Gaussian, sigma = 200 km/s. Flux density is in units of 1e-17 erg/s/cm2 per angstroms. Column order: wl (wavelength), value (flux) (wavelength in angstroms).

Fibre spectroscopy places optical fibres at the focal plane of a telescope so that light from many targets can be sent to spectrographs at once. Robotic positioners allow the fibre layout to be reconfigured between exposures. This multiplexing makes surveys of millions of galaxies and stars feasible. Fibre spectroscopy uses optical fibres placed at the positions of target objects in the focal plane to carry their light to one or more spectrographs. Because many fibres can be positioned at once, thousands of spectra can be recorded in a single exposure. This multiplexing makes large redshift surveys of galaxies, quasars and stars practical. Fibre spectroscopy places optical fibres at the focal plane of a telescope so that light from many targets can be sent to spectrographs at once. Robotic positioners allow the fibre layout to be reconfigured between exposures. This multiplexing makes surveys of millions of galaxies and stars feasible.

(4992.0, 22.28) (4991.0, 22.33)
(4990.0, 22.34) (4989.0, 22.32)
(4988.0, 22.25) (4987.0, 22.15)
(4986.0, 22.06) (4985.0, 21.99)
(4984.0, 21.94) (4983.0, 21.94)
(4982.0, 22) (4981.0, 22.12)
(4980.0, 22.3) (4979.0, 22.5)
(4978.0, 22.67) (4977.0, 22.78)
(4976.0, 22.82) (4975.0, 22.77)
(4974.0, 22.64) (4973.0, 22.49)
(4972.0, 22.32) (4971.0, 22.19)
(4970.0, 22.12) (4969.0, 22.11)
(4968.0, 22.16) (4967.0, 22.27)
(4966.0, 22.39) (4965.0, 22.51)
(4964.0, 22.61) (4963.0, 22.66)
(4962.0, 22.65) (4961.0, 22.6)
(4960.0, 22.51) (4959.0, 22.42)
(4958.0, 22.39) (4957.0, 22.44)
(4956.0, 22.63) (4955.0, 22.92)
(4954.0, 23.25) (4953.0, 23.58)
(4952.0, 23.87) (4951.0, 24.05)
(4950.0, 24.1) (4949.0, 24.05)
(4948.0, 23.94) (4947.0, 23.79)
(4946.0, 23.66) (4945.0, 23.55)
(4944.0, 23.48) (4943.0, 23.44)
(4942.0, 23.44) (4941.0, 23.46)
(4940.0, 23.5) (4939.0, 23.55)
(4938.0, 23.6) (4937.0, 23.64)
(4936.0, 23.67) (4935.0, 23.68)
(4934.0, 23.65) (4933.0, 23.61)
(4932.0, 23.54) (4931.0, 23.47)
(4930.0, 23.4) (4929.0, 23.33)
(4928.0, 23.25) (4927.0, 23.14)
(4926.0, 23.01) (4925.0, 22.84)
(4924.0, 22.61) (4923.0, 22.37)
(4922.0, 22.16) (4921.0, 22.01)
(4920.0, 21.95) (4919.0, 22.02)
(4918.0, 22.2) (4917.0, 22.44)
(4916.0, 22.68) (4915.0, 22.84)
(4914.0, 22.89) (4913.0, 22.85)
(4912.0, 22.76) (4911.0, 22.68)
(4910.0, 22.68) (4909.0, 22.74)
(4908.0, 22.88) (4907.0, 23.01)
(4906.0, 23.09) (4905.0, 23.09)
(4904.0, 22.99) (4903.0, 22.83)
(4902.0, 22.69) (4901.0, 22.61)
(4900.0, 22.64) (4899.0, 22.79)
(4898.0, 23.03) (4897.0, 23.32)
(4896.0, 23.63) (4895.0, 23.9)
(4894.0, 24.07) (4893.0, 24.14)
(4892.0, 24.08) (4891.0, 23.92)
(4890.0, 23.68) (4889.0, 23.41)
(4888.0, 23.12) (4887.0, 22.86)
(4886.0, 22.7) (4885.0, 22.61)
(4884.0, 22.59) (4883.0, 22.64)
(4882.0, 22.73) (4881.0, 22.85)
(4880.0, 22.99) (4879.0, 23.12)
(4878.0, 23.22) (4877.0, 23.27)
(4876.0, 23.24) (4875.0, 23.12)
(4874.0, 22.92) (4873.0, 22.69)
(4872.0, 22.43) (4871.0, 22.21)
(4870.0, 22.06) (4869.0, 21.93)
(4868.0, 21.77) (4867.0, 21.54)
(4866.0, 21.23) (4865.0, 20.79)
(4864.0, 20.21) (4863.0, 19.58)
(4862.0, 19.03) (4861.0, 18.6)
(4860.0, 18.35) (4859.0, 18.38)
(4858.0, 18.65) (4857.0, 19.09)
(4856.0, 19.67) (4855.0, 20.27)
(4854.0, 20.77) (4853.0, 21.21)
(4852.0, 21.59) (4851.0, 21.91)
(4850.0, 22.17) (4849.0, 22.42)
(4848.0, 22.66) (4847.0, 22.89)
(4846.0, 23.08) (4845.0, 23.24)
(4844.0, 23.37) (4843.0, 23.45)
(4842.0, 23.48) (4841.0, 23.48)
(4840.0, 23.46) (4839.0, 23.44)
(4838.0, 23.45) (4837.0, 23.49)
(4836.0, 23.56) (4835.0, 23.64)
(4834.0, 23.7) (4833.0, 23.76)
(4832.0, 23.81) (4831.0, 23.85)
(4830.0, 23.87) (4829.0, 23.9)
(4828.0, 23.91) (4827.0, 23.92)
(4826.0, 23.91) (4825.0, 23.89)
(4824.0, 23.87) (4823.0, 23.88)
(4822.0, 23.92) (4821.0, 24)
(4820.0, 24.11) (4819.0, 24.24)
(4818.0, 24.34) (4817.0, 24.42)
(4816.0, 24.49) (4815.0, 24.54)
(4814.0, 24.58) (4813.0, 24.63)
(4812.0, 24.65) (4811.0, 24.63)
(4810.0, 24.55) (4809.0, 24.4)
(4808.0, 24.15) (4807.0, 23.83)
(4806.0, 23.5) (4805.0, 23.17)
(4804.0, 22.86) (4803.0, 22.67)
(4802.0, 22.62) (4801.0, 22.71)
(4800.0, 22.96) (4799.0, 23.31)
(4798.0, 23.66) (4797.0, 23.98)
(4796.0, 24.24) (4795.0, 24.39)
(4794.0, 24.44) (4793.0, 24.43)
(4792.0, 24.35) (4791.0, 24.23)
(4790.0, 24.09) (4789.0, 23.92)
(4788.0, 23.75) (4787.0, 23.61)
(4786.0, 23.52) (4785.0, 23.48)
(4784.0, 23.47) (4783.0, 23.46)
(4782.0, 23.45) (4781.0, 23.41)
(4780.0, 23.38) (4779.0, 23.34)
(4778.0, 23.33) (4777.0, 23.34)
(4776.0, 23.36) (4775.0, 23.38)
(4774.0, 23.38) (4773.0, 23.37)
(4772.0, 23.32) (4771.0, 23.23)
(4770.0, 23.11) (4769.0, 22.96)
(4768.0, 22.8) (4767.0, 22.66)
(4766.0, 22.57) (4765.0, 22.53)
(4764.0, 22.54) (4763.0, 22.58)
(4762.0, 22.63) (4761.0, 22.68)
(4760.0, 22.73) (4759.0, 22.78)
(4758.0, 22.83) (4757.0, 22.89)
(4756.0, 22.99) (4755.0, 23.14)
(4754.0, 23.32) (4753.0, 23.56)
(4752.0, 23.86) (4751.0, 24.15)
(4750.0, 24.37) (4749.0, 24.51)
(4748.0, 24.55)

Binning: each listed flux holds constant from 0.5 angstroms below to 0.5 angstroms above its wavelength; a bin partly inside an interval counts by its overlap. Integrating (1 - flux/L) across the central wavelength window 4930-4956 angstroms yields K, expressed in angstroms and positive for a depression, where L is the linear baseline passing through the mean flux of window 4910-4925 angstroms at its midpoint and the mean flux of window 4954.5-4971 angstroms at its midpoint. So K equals -1.3 angstroms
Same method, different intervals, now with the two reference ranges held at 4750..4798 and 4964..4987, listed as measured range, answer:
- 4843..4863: 1.77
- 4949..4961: -0.37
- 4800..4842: -1.25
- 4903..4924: 0.03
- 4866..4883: 0.20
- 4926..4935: -0.34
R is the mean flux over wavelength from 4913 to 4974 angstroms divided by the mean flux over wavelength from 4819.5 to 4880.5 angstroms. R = 1.03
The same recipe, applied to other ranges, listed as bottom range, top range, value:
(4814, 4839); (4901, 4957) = 0.97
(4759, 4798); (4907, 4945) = 0.98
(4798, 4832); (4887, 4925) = 0.96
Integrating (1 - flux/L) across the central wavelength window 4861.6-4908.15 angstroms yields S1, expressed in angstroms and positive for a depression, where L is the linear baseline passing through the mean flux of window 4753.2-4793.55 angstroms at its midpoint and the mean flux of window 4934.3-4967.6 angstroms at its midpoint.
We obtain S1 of 1.1 angstroms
